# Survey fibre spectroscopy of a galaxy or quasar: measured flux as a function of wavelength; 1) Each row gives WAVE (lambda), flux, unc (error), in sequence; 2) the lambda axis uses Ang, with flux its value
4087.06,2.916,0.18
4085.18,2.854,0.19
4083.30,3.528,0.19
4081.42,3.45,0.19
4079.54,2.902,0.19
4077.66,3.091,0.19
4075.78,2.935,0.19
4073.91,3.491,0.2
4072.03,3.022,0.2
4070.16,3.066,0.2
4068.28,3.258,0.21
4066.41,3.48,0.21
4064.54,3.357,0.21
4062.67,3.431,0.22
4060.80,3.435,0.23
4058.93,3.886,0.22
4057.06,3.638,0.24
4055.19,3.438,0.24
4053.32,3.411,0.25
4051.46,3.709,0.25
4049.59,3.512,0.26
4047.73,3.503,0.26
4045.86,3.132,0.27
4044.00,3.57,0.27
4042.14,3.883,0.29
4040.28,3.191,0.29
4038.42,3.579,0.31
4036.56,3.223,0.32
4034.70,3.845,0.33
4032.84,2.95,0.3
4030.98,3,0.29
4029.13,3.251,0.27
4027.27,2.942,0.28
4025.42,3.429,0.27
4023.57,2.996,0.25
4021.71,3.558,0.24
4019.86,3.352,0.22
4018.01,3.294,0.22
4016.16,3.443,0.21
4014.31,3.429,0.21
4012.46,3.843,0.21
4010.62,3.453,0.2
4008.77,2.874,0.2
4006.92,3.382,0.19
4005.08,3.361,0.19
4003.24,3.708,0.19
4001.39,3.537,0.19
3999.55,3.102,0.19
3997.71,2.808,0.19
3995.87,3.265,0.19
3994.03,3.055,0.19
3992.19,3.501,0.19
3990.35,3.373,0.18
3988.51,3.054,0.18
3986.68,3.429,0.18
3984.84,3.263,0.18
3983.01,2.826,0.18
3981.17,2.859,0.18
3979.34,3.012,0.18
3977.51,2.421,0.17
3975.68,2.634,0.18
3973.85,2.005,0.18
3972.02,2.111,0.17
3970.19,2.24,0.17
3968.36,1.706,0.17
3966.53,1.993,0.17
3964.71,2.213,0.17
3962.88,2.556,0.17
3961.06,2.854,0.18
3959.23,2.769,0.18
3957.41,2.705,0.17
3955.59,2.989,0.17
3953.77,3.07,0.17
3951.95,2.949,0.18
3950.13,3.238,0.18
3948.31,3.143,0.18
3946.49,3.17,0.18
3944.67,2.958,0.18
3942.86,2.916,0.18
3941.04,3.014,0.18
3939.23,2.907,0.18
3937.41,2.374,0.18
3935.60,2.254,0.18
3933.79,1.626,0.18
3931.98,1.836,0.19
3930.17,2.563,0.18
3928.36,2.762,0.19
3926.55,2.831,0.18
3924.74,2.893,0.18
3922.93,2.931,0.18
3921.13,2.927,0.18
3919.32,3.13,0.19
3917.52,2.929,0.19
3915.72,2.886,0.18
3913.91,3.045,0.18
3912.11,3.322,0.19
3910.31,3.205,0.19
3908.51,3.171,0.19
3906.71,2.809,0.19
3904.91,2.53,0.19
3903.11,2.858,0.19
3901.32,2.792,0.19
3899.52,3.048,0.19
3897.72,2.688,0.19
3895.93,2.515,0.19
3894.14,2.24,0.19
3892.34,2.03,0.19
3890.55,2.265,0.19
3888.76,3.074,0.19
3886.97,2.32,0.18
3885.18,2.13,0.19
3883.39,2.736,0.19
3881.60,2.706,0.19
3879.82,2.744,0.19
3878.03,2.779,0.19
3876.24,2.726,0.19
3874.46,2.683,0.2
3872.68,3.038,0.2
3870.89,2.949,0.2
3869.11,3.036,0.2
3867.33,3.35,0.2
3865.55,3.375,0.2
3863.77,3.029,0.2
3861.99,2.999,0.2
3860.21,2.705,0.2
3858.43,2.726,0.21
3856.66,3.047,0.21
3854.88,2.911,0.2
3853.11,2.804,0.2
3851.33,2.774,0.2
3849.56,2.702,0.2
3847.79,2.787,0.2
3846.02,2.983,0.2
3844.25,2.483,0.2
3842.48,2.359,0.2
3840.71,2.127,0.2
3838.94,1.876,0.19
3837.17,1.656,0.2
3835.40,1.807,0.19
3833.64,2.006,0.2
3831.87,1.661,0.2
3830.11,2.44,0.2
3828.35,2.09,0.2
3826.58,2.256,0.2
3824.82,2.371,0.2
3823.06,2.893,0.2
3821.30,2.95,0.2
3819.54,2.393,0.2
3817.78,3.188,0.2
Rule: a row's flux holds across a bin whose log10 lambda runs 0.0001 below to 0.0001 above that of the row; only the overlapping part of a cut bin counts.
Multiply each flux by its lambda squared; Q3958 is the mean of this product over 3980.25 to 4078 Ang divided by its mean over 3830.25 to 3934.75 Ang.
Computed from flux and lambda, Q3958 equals 1.3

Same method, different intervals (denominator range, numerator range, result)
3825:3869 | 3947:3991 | 1.14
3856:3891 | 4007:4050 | 1.29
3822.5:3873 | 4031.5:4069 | 1.48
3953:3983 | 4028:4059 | 1.42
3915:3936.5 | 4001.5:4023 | 1.36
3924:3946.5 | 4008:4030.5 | 1.33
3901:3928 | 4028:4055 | 1.23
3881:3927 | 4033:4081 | 1.32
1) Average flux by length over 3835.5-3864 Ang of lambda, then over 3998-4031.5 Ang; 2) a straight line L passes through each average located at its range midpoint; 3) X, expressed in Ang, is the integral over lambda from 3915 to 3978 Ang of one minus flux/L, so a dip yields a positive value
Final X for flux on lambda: 7.8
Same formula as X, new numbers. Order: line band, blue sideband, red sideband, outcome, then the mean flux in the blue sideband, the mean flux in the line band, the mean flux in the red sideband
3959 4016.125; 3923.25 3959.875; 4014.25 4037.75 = 2.2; 2.75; 2.94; 3.28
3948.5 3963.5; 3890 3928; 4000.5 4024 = 0.9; 2.82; 2.91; 3.41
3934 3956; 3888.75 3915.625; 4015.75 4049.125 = 0.6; 2.77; 2.87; 3.34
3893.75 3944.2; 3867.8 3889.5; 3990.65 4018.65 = 3.1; 2.75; 2.76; 3.34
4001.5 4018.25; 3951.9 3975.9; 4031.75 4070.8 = -2.5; 2.46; 3.43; 3.45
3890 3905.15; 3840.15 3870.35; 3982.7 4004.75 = 2.1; 2.85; 2.56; 3.26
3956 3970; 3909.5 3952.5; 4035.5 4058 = 2.8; 2.82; 2.41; 3.48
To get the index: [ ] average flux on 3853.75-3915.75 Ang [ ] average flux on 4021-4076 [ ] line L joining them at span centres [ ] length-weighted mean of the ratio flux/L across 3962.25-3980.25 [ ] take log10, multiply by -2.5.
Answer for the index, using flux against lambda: 0.34 mag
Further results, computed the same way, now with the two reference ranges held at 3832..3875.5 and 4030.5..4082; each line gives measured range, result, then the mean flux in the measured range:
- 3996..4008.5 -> -0.04 mag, 3.29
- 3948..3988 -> 0.15 mag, 2.68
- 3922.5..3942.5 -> 0.16 mag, 2.54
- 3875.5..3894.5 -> 0.10 mag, 2.53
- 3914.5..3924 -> -0.03 mag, 2.96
